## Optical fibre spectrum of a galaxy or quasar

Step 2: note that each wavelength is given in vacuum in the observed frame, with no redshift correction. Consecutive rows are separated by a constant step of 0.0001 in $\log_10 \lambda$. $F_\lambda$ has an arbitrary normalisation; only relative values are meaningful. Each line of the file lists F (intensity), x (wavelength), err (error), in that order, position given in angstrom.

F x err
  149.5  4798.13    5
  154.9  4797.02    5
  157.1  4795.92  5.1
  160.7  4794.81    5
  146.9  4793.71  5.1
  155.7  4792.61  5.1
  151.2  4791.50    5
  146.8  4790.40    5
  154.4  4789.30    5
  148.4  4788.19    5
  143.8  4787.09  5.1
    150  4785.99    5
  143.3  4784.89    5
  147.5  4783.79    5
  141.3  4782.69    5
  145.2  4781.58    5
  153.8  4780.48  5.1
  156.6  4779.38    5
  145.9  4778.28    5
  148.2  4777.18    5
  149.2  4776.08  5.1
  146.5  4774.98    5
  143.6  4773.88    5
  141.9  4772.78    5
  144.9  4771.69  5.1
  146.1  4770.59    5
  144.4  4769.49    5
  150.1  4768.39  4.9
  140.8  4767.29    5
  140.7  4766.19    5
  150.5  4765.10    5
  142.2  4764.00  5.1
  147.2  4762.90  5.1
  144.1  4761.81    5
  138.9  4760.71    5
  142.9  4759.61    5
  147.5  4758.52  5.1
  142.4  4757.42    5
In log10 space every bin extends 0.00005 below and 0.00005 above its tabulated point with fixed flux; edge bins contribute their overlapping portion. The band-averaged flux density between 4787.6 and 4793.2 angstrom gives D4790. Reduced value 151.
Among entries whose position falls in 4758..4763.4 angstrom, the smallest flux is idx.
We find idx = 138.9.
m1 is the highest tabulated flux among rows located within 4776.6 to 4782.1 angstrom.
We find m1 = 156.6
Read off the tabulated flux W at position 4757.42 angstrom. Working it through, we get 142.4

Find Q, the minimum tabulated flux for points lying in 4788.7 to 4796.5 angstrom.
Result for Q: 146.8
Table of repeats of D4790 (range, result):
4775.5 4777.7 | 149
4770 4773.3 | 145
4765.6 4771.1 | 144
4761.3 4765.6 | 146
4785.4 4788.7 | 148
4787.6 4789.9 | 151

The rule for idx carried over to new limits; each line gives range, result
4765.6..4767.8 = 140.7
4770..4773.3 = 141.9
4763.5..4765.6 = 142.2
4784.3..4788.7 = 143.3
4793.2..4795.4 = 146.9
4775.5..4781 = 145.9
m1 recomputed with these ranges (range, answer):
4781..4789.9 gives 154.4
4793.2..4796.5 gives 160.7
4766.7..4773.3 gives 150.1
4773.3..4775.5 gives 146.5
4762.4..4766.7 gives 150.5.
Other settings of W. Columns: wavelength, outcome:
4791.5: 151.2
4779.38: 156.6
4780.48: 153.8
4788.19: 148.4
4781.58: 145.2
